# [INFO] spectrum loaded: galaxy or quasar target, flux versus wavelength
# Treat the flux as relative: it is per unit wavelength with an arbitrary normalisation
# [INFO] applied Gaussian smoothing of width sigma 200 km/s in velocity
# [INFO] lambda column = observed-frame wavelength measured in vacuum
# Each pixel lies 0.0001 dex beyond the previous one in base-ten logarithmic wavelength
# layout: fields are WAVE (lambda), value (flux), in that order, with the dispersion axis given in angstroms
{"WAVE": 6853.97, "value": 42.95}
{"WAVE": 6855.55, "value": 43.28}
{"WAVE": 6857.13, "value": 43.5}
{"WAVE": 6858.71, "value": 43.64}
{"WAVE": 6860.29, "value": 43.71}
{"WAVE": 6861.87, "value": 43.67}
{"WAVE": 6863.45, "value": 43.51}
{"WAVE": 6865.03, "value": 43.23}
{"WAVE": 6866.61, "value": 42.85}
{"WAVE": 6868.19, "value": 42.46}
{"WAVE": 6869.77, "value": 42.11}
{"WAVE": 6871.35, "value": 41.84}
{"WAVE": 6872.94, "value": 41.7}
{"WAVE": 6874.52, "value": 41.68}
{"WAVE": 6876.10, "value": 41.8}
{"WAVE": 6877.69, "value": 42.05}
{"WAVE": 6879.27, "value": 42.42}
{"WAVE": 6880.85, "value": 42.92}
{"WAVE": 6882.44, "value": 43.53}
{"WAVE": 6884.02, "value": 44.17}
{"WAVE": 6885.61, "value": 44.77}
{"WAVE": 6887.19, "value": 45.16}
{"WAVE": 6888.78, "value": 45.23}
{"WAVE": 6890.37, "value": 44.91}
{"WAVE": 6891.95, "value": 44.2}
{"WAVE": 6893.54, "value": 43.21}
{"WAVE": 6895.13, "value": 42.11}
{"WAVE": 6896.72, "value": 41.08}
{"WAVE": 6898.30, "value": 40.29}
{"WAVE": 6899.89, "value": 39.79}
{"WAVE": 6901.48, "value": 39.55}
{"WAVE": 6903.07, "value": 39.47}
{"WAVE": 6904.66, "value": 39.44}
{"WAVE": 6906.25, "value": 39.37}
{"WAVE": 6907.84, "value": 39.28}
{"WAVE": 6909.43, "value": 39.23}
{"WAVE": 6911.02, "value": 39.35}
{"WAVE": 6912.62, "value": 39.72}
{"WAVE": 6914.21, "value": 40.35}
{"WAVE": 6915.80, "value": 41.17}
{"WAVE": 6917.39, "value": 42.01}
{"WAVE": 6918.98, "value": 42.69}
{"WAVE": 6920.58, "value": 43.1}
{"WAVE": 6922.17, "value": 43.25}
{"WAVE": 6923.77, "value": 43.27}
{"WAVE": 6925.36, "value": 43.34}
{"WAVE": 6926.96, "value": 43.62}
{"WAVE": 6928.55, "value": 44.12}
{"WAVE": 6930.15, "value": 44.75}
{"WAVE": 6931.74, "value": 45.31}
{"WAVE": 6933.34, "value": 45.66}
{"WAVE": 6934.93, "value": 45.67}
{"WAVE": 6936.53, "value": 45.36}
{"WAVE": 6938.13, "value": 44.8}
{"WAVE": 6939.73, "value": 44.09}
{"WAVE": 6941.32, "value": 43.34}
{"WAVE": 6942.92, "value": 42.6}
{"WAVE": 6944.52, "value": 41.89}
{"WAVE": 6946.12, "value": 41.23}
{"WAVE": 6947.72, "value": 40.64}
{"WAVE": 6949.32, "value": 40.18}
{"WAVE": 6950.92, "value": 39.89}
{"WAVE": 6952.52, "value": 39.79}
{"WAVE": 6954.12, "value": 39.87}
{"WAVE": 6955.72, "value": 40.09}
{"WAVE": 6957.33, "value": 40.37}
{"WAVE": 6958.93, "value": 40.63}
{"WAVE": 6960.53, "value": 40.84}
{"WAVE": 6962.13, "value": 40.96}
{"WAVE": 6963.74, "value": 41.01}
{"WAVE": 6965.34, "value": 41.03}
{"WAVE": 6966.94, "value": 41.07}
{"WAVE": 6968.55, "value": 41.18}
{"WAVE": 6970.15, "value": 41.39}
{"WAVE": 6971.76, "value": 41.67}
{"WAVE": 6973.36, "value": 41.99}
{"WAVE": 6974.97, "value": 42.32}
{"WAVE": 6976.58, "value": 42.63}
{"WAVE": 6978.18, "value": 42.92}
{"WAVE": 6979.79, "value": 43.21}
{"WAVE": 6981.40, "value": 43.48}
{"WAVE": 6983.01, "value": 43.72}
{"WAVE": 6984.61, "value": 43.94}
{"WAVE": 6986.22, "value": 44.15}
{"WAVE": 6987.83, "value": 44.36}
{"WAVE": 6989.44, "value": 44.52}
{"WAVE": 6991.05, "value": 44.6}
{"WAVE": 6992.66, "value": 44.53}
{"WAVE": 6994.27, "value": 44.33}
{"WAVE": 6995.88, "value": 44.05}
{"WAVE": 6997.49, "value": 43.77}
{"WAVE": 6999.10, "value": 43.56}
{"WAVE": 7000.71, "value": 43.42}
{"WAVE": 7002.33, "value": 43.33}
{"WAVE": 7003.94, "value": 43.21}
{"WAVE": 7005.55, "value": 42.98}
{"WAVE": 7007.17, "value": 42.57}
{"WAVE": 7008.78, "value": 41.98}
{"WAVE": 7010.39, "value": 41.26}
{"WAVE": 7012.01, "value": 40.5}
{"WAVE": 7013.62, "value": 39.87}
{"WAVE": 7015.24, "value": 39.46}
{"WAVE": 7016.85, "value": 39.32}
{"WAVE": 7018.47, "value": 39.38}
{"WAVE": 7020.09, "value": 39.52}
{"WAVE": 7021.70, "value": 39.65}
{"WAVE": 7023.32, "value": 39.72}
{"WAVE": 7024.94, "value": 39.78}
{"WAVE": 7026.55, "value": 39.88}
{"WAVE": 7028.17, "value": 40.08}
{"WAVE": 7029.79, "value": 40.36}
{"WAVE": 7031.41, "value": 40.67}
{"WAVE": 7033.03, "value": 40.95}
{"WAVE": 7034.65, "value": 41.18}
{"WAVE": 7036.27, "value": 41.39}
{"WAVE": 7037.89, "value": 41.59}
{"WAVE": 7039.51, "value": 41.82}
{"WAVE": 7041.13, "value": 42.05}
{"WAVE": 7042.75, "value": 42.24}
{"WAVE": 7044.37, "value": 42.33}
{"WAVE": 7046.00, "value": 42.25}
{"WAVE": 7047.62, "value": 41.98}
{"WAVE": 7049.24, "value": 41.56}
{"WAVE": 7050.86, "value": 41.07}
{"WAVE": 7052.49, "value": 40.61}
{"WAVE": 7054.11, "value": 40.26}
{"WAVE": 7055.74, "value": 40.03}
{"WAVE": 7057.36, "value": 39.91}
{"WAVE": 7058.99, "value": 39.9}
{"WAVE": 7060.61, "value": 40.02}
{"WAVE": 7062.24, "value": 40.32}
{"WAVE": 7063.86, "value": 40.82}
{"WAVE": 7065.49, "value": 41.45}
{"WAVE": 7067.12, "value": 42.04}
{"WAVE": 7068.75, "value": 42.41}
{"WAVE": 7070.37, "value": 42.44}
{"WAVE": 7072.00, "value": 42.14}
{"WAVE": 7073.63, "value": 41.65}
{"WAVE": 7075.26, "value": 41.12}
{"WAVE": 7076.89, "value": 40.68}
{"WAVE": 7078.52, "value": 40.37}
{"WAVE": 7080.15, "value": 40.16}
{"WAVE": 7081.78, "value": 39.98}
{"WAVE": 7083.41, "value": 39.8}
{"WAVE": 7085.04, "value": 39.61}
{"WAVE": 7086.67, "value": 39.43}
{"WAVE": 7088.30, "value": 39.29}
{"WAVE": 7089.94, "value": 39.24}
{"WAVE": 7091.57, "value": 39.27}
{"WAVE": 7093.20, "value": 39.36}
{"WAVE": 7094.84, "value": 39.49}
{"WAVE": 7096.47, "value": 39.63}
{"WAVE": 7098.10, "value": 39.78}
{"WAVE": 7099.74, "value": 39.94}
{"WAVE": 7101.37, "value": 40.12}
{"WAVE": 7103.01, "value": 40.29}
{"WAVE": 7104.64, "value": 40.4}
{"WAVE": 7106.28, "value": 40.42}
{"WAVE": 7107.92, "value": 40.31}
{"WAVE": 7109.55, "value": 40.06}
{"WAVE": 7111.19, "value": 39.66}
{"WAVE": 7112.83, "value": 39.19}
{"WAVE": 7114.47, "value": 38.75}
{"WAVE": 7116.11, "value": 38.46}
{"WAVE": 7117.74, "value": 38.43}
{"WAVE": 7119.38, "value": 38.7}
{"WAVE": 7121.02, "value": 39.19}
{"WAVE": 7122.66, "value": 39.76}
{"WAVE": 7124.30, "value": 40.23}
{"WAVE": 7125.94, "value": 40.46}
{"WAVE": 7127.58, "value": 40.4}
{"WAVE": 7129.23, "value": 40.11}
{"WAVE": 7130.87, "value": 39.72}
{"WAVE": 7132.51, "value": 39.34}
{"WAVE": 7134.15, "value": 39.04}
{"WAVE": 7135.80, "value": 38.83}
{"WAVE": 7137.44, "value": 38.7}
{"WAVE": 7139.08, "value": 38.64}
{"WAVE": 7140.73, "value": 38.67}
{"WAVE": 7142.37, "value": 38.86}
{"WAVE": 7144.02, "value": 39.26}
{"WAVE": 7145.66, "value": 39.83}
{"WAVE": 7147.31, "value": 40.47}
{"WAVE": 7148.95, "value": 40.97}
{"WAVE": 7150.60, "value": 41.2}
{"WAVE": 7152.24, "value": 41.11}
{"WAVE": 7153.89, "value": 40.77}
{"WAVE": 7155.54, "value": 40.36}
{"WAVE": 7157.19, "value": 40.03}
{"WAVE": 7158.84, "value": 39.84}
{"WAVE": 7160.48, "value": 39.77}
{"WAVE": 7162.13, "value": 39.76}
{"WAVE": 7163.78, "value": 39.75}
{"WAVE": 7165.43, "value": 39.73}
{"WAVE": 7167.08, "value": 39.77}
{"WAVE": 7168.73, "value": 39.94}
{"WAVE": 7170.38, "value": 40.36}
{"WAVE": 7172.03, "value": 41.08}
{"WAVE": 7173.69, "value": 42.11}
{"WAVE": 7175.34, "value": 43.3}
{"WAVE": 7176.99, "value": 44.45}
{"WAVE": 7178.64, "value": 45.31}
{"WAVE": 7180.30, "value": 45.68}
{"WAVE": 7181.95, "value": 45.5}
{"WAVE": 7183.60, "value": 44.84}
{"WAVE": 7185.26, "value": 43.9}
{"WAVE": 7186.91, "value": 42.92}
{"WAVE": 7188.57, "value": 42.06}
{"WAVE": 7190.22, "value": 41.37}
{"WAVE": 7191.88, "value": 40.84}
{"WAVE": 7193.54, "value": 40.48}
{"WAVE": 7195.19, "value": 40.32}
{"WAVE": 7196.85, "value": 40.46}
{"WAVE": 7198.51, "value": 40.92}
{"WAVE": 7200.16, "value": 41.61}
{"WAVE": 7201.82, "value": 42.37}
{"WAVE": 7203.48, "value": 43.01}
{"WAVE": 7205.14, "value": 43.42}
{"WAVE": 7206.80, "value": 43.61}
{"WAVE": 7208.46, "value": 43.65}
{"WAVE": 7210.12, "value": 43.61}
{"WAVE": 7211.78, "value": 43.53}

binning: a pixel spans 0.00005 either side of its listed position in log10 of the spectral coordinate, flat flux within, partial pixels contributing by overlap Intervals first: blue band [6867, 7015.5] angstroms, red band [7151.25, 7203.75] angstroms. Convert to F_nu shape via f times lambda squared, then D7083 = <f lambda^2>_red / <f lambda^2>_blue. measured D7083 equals 1.1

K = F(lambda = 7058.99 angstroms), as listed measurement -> 39.9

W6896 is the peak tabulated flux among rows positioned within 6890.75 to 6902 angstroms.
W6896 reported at 44.2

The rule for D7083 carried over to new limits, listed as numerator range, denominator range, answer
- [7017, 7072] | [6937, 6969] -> 1.02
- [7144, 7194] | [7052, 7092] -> 1.05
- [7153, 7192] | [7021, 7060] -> 1.06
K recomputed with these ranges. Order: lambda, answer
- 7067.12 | 42.04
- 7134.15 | 39.04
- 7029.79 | 40.36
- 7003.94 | 43.21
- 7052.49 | 40.61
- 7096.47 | 39.63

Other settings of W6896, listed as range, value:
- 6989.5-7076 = 44.6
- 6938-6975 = 44.8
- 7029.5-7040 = 41.82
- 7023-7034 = 40.95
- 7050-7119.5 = 42.44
